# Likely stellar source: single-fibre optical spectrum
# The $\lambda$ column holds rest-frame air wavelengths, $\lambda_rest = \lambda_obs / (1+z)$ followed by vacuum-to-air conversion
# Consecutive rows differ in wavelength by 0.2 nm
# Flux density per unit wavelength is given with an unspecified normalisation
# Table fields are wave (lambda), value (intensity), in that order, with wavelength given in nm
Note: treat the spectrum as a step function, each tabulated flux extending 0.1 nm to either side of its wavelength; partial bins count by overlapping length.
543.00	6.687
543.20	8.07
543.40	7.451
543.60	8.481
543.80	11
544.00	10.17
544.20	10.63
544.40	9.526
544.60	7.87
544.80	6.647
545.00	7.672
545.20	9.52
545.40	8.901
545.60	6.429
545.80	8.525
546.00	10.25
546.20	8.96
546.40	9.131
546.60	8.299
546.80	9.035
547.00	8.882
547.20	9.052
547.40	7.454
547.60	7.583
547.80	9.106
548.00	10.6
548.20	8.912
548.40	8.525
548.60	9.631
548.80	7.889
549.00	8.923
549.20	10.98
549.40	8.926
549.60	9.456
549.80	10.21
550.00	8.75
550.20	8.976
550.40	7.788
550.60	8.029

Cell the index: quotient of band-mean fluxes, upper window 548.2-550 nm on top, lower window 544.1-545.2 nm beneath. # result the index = 1.08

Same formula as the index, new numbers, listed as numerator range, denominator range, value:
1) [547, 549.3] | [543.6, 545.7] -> 1.02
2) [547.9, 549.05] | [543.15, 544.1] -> 1.00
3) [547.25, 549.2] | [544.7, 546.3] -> 1.06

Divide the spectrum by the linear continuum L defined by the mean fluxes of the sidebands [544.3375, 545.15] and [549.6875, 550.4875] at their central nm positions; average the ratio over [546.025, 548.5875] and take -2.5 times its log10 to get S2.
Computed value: -0.05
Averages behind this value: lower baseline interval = 7.95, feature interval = 8.87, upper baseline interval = 8.96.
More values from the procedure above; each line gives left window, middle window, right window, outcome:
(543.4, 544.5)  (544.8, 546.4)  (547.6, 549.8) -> 0.13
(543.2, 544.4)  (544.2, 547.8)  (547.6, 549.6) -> 0.10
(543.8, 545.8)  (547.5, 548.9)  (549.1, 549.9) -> 0.08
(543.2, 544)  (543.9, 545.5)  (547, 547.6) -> -0.01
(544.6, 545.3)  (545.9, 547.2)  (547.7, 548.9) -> -0.07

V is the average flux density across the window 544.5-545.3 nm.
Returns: 7.93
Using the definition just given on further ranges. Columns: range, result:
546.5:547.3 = 8.82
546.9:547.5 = 8.46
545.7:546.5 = 9.22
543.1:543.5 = 7.76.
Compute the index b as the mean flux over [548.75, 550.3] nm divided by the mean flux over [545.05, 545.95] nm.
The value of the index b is 1.11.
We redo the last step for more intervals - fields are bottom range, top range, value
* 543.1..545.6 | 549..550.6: 1.05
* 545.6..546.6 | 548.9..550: 1.09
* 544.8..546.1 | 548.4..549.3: 1.10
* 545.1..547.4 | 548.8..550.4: 1.06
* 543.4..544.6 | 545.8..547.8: 0.91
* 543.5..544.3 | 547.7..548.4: 0.93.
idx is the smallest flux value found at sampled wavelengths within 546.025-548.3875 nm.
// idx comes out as 7.454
